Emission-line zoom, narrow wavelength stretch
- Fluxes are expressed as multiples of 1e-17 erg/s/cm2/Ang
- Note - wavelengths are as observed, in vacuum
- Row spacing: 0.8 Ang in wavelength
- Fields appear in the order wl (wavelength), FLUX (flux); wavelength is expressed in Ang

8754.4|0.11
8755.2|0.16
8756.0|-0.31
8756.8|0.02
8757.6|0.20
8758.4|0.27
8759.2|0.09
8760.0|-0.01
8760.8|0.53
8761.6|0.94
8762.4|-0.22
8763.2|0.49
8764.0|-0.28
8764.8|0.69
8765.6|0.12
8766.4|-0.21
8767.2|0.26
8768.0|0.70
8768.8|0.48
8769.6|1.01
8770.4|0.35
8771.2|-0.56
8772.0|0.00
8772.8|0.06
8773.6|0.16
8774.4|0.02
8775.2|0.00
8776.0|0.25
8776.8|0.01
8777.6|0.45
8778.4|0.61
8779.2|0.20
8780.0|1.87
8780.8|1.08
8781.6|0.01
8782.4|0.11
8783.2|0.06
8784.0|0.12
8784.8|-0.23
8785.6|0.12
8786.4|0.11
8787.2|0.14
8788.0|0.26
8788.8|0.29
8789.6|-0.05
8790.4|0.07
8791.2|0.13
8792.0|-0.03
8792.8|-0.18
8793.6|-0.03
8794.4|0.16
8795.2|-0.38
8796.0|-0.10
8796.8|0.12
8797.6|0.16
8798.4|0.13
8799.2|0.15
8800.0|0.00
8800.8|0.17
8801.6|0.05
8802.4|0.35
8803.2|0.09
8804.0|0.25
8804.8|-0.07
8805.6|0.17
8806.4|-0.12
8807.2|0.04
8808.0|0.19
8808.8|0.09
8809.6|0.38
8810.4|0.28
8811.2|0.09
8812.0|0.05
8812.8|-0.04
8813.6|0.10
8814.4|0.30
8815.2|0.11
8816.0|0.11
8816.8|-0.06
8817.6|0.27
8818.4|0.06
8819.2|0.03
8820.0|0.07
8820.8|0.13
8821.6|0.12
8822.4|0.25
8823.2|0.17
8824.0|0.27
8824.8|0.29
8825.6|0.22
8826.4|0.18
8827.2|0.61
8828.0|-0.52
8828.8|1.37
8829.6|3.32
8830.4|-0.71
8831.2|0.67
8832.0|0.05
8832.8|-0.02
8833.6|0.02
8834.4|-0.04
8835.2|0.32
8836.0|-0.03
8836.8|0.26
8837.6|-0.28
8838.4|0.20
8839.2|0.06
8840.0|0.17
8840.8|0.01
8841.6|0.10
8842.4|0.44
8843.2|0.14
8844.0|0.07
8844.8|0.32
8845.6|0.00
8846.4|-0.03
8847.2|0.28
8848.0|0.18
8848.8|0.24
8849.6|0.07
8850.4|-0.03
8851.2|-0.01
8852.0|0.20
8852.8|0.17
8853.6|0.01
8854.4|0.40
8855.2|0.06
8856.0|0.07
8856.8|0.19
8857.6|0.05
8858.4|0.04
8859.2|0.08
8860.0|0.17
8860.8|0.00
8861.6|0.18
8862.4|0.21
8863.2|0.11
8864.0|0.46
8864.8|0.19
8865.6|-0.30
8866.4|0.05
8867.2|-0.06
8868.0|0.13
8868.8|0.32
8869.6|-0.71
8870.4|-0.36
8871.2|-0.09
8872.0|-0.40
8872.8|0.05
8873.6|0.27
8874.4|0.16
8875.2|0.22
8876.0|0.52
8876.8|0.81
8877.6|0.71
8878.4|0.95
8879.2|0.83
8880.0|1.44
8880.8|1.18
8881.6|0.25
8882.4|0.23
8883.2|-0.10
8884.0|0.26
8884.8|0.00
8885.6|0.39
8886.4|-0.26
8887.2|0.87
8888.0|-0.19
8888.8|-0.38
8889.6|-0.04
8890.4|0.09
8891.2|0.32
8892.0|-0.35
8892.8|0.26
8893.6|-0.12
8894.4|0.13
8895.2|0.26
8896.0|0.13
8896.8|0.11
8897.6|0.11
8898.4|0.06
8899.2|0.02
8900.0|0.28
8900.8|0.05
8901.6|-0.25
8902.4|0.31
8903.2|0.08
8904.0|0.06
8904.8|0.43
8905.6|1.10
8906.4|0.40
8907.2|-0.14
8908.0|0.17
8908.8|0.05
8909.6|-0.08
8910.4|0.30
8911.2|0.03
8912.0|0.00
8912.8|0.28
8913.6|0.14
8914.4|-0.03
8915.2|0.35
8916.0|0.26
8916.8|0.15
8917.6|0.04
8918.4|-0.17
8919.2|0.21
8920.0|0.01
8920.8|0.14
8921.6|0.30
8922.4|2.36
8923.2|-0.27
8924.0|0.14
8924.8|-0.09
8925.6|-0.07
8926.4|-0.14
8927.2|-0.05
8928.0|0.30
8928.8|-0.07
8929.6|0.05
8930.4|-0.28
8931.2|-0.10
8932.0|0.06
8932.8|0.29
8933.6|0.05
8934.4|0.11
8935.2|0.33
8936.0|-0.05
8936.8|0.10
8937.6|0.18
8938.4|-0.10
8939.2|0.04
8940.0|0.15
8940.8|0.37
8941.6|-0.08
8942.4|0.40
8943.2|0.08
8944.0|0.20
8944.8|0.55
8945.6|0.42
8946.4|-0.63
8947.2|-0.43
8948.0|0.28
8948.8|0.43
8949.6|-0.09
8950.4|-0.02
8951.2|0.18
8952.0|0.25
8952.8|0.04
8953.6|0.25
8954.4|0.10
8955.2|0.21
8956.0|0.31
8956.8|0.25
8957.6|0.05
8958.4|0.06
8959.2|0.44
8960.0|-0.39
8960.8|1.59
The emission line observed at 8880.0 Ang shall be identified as H-beta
